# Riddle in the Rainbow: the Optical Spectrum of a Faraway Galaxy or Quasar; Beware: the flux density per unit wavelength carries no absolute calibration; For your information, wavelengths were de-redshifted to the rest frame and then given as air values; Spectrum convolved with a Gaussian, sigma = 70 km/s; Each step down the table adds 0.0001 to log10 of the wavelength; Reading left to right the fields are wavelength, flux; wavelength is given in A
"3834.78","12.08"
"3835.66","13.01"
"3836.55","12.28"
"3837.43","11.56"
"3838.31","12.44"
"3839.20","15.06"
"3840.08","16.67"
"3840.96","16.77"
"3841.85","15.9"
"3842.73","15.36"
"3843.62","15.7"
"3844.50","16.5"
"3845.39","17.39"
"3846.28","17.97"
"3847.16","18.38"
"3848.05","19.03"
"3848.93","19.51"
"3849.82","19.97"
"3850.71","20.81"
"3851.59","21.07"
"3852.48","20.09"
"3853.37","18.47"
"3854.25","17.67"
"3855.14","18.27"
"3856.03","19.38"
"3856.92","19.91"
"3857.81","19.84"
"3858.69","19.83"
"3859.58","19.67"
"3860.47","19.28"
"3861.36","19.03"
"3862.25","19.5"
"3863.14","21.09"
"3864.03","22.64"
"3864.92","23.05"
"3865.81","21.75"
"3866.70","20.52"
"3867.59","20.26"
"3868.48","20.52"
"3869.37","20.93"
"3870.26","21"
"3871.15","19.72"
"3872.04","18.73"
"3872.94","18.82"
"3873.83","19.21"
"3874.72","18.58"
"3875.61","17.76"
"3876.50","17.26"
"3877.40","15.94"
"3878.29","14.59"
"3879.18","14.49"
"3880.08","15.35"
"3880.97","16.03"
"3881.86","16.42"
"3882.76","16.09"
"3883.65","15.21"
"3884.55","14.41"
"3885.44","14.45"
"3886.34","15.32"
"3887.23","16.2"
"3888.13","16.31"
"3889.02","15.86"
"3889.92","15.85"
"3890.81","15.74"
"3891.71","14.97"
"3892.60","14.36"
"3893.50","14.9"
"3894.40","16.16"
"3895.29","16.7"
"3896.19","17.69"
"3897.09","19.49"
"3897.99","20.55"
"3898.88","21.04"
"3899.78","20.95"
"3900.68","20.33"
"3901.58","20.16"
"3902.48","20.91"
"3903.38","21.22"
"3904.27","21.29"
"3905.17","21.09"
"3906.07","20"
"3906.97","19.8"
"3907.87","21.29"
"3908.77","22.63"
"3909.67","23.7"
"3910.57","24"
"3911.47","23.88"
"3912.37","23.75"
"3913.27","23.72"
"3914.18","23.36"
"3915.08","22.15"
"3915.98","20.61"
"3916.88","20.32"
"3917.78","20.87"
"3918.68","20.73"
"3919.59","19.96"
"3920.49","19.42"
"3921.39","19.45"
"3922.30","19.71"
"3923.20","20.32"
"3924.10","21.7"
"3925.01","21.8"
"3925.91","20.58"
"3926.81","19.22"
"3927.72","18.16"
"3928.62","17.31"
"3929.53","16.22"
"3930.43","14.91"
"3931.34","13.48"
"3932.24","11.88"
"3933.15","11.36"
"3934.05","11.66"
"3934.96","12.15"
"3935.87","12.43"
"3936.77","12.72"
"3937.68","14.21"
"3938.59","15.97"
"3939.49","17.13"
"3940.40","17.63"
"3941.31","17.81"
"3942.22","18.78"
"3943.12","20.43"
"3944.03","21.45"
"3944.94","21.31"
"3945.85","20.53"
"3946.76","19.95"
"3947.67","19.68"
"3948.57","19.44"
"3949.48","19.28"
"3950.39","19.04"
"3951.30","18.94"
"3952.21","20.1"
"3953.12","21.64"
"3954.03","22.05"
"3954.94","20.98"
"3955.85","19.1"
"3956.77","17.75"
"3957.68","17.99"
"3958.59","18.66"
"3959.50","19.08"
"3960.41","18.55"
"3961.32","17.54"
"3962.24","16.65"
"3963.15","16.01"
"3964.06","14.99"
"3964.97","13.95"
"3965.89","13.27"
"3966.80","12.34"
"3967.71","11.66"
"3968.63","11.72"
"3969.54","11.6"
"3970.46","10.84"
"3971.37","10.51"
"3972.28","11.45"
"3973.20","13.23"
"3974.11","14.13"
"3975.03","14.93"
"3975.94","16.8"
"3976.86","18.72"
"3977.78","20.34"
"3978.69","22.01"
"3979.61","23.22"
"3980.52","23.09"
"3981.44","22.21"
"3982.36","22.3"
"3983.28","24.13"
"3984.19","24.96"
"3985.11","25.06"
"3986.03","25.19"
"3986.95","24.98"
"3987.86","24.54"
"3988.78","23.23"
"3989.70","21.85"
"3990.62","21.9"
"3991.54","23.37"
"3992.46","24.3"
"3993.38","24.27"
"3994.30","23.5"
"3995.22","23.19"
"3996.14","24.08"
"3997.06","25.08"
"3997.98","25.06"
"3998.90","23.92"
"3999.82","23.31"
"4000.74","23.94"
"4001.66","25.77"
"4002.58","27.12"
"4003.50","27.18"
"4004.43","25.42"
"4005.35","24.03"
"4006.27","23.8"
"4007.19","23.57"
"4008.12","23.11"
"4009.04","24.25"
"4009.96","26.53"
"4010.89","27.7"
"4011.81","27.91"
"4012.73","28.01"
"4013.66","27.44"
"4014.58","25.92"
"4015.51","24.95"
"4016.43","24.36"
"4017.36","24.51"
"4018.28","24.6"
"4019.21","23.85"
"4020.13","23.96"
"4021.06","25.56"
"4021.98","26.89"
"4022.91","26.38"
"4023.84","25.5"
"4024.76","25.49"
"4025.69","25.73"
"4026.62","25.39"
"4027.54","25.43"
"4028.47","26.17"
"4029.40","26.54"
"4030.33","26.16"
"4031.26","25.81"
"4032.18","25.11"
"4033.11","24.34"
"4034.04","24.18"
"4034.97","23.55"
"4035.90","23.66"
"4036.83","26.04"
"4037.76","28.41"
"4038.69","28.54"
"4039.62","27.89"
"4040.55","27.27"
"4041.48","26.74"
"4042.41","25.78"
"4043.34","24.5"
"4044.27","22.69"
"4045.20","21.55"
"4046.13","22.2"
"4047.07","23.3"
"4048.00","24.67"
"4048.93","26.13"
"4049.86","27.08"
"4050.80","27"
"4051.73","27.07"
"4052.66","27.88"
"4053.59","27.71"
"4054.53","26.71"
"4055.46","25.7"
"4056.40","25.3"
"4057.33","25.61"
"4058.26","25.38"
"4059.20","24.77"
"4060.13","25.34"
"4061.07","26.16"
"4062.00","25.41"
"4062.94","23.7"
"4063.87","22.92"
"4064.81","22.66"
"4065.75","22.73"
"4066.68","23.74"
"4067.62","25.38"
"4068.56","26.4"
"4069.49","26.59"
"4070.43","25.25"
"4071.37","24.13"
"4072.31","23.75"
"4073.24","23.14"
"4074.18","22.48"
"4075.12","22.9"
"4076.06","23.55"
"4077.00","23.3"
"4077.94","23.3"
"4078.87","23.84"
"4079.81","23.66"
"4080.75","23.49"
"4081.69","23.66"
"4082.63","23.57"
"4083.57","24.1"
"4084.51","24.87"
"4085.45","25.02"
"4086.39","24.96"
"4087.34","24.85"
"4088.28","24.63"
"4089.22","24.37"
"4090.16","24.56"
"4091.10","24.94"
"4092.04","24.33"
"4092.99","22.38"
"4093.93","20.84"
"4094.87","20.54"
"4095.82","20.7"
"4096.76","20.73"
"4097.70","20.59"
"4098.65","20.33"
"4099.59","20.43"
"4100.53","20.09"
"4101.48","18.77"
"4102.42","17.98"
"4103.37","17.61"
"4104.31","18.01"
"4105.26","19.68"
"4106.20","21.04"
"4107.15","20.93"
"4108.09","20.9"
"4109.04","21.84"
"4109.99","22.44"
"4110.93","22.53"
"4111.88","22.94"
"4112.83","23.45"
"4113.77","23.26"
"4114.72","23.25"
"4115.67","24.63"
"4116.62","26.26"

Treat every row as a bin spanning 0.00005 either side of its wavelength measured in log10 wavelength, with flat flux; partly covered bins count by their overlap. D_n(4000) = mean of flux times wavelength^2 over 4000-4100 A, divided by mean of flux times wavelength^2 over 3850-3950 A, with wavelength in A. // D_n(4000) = 1.43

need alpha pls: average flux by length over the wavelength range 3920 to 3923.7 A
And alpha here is 19.8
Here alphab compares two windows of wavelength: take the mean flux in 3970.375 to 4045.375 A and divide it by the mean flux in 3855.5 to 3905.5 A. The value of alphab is 1.3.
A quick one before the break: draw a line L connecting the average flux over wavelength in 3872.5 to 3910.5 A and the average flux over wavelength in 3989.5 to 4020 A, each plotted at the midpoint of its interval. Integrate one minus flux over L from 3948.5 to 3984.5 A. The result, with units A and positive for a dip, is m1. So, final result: 7.8 A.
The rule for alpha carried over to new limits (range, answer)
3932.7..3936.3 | 11.9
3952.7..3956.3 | 20.9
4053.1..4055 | 27.2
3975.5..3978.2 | 18.5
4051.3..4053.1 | 27.5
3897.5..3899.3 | 20.8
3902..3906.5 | 20.9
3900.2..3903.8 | 20.6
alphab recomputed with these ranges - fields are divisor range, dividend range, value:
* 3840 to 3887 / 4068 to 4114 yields 1.23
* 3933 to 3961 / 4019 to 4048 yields 1.40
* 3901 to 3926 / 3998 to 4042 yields 1.20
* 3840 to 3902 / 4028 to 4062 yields 1.41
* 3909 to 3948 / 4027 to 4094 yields 1.32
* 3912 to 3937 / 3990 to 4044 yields 1.39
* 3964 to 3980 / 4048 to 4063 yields 1.77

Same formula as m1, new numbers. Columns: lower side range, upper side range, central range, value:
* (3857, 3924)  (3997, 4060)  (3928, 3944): 4.53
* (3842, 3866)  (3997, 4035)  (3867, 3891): 3.62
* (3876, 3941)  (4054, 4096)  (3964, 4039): -4.24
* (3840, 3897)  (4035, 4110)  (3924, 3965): 5.01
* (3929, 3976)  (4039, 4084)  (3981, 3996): -3.64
